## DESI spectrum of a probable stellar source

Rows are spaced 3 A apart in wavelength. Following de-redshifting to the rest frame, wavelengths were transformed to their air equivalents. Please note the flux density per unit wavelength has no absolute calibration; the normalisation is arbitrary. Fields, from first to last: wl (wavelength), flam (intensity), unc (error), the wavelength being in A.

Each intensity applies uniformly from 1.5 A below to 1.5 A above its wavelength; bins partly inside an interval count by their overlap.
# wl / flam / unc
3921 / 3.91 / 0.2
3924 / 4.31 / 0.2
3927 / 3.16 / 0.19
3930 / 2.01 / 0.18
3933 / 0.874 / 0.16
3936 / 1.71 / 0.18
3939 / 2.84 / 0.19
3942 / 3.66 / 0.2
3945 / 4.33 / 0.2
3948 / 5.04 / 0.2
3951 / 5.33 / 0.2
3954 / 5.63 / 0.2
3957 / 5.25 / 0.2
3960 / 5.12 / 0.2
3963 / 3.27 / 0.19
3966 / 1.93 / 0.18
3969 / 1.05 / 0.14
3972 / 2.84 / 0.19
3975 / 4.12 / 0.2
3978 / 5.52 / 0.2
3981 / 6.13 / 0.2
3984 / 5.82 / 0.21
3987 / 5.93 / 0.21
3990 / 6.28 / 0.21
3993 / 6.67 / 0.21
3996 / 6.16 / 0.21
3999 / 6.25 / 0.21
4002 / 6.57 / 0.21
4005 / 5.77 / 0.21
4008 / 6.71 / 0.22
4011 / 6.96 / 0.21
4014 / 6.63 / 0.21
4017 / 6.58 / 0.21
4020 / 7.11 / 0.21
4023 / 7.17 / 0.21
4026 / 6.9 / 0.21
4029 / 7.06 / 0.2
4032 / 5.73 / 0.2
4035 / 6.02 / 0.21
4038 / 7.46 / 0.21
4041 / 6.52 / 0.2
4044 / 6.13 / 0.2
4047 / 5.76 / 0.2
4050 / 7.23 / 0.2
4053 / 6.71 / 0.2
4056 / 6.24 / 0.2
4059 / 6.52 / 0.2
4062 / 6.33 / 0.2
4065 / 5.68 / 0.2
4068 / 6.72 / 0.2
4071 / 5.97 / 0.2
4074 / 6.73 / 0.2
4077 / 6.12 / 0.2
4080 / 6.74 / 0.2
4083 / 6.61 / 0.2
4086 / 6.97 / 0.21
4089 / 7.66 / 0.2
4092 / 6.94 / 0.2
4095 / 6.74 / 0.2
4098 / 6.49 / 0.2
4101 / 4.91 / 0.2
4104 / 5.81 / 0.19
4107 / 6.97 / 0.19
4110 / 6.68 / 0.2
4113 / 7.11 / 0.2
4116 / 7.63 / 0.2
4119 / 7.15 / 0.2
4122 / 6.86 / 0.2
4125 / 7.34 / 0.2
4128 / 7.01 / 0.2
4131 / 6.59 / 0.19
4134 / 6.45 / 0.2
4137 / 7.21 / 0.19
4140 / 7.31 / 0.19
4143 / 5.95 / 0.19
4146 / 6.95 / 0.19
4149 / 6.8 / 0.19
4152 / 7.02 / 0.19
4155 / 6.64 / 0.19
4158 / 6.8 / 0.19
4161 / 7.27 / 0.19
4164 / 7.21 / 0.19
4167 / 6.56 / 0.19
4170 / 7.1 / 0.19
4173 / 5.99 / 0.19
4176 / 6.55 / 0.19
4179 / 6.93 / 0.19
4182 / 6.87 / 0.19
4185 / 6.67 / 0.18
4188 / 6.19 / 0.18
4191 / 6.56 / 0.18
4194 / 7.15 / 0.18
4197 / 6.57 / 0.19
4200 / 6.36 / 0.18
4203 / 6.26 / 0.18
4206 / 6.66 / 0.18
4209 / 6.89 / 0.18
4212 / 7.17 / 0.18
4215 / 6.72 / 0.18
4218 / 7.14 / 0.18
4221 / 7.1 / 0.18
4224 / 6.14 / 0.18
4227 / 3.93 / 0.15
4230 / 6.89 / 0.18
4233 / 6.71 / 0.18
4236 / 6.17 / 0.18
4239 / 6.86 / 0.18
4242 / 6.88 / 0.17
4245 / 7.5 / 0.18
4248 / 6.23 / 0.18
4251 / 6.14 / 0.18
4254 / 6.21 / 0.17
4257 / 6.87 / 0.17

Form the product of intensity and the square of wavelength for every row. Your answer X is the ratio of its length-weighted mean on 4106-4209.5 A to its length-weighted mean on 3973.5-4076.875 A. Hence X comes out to 1.14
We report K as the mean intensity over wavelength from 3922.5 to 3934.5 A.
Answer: 2.59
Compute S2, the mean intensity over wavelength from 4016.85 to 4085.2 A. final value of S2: 6.53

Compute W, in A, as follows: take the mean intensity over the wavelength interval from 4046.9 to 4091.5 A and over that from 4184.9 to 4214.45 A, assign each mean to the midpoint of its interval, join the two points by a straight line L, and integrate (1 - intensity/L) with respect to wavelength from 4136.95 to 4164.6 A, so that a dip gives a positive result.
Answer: -1.1 A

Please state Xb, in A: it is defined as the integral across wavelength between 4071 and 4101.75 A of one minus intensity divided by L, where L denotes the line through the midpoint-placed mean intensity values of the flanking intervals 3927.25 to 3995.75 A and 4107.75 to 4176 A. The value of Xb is -2.8 A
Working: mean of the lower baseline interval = 4.17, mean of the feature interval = 6.6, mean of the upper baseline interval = 6.89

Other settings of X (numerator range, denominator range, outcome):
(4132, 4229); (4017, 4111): 1.08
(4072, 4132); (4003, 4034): 1.06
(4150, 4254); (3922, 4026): 1.52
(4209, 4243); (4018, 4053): 1.08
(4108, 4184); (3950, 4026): 1.35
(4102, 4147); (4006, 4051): 1.08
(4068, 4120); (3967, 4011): 1.29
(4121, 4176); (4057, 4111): 1.09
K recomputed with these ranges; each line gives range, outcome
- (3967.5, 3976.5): 2.67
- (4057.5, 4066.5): 6.18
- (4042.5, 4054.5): 6.46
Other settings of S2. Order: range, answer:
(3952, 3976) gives 3.68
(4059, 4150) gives 6.68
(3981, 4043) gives 6.5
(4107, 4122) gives 7.1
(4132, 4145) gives 6.73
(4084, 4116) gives 6.67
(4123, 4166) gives 6.89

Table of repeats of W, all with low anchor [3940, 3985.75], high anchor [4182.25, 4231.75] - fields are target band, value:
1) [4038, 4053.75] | -4.6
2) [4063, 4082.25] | -3.7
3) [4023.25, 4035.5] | -4.0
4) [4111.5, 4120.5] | -2.5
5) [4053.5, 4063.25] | -2.3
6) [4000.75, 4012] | -4.2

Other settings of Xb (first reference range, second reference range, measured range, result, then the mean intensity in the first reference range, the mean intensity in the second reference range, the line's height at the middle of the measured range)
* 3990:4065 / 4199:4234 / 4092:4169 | -3.23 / 6.53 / 6.5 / 6.51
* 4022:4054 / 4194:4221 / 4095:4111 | 1.09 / 6.6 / 6.77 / 6.66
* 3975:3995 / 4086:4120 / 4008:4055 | -3.20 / 5.92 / 6.74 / 6.24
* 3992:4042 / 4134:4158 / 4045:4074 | 1.33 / 6.6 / 6.81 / 6.67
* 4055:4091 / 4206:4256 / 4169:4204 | -0.28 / 6.53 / 6.55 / 6.54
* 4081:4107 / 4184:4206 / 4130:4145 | -0.39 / 6.55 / 6.54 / 6.54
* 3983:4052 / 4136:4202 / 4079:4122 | -0.71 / 6.5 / 6.75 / 6.64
